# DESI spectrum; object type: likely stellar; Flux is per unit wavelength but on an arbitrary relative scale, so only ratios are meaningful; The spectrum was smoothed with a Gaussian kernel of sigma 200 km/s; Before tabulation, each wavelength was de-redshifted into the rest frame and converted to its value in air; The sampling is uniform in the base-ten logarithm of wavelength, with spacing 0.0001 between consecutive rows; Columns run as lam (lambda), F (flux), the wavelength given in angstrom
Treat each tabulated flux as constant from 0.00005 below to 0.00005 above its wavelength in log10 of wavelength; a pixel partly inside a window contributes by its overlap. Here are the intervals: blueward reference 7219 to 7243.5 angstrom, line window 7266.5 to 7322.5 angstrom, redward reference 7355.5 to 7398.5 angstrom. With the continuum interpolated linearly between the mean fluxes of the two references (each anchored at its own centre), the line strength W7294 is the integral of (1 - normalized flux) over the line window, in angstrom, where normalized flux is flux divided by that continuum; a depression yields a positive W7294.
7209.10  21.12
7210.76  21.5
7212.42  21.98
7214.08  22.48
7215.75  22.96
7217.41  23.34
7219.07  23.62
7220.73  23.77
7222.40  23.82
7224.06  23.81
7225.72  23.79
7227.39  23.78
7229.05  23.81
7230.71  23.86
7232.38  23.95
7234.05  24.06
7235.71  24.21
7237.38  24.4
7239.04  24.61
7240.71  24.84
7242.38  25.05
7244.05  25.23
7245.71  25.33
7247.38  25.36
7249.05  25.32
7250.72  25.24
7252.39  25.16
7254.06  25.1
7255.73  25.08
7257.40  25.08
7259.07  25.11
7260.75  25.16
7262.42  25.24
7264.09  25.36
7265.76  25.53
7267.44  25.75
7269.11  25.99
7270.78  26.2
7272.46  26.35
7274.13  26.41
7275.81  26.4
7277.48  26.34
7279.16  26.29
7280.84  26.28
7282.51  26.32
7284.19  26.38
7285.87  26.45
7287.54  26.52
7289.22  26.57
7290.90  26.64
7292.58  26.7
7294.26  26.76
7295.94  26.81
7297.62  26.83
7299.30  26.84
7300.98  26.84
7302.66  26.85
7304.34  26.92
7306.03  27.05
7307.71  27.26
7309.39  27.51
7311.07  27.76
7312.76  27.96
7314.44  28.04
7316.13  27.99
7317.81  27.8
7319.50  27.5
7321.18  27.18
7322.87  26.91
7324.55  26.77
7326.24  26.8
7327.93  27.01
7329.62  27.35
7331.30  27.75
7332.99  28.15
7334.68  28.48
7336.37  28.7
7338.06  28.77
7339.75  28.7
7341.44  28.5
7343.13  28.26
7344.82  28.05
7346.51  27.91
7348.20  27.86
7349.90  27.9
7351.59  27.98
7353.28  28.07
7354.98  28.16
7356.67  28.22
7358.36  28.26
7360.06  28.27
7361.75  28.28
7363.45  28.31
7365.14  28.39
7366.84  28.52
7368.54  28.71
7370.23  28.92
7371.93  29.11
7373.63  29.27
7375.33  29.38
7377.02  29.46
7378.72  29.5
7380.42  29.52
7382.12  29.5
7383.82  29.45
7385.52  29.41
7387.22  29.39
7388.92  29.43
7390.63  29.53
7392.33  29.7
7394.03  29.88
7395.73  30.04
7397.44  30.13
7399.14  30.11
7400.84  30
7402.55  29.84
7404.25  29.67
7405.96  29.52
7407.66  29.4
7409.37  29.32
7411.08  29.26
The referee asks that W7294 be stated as -1.1 angstrom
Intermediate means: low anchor 24.1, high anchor 29.1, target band 26.8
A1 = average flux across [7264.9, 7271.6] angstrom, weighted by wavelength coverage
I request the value 25.9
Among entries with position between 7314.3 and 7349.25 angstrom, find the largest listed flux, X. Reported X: 28.77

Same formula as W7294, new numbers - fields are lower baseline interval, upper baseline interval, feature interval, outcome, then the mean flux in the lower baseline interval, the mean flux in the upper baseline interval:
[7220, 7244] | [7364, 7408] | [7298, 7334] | -0.4 angstrom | 24.2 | 29.4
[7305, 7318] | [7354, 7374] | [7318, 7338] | 0.3 angstrom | 27.6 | 28.5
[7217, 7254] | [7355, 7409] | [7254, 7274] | -0.2 angstrom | 24.4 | 29.2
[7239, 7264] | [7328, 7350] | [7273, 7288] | -0.1 angstrom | 25.1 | 28.1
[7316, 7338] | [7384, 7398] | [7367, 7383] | 0.0 angstrom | 27.6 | 29.7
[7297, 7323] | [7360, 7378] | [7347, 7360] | 0.2 angstrom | 27.3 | 28.8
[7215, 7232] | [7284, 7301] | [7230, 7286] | -0.5 angstrom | 23.7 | 26.7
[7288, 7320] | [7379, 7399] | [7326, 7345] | 0.0 angstrom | 27.2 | 29.6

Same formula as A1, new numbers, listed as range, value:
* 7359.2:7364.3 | 28.3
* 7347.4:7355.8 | 28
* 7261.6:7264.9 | 25.3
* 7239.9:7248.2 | 25.2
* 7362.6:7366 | 28.3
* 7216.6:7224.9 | 23.7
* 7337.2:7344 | 28.6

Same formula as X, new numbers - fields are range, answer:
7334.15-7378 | 29.46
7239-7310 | 27.51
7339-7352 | 28.7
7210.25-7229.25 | 23.82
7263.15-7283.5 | 26.41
